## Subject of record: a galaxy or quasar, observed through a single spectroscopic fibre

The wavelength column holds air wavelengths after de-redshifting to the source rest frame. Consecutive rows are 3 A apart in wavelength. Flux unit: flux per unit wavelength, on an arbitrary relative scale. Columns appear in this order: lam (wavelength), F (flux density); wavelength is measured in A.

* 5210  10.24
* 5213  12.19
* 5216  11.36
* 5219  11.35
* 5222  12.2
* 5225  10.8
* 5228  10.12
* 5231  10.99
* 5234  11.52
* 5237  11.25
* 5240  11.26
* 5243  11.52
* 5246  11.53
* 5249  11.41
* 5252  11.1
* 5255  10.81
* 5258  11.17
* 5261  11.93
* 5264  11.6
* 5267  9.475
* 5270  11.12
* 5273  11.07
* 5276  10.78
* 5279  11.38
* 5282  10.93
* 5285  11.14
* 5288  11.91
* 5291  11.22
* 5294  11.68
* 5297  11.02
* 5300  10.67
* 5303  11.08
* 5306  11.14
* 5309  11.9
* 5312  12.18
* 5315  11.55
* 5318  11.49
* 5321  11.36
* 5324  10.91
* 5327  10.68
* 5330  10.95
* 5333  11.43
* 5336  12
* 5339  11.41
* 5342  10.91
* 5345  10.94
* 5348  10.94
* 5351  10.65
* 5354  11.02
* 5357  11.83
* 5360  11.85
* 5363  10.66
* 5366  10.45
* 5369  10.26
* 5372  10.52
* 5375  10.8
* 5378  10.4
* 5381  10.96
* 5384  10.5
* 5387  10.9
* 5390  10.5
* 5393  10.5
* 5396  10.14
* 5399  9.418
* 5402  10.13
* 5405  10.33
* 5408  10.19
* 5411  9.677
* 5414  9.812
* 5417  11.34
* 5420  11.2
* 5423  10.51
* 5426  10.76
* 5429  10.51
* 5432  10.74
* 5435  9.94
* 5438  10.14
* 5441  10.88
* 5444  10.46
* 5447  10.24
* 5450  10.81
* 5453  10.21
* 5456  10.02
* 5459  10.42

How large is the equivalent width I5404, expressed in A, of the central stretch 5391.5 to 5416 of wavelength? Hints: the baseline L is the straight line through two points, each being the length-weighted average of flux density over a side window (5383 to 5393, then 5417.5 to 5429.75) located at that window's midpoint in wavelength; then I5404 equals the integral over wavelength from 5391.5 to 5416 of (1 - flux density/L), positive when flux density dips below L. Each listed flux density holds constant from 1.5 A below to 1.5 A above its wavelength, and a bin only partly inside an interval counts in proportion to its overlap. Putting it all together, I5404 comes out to 1.5 A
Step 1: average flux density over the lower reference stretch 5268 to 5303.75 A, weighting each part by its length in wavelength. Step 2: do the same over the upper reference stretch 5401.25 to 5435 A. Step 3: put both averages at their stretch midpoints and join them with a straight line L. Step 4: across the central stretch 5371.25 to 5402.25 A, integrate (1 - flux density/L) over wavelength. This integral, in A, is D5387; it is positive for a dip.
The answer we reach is 0.5 A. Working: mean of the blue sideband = 11.1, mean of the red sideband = 10.5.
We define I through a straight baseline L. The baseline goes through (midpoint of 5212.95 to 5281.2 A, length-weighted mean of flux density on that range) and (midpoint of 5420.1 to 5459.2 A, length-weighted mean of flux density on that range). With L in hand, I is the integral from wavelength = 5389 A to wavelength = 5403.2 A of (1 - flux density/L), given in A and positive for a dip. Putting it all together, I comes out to 0.7 A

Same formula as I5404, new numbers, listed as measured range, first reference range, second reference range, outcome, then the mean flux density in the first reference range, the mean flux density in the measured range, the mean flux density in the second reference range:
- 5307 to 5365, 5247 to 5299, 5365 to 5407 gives -2.95 A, 11.2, 11.3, 10.4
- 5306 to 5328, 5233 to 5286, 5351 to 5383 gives -0.87 A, 11.2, 11.4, 10.9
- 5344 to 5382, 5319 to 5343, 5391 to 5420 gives -0.25 A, 11.2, 10.9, 10.2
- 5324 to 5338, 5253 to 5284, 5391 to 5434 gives -0.64 A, 11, 11.2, 10.4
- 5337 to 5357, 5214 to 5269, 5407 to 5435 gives -0.52 A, 11.2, 11.1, 10.5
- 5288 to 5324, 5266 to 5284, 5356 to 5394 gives -1.91 A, 10.8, 11.4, 10.8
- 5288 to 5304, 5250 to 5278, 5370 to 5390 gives -0.42 A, 11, 11.2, 10.7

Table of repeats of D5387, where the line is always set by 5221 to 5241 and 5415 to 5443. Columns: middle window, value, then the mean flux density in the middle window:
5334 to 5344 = -0.5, 11.4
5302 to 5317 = -0.9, 11.6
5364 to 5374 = 0.3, 10.4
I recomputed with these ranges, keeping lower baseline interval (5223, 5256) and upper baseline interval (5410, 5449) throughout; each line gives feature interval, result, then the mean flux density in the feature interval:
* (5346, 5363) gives -0.7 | 11.2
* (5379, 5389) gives -0.1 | 10.8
